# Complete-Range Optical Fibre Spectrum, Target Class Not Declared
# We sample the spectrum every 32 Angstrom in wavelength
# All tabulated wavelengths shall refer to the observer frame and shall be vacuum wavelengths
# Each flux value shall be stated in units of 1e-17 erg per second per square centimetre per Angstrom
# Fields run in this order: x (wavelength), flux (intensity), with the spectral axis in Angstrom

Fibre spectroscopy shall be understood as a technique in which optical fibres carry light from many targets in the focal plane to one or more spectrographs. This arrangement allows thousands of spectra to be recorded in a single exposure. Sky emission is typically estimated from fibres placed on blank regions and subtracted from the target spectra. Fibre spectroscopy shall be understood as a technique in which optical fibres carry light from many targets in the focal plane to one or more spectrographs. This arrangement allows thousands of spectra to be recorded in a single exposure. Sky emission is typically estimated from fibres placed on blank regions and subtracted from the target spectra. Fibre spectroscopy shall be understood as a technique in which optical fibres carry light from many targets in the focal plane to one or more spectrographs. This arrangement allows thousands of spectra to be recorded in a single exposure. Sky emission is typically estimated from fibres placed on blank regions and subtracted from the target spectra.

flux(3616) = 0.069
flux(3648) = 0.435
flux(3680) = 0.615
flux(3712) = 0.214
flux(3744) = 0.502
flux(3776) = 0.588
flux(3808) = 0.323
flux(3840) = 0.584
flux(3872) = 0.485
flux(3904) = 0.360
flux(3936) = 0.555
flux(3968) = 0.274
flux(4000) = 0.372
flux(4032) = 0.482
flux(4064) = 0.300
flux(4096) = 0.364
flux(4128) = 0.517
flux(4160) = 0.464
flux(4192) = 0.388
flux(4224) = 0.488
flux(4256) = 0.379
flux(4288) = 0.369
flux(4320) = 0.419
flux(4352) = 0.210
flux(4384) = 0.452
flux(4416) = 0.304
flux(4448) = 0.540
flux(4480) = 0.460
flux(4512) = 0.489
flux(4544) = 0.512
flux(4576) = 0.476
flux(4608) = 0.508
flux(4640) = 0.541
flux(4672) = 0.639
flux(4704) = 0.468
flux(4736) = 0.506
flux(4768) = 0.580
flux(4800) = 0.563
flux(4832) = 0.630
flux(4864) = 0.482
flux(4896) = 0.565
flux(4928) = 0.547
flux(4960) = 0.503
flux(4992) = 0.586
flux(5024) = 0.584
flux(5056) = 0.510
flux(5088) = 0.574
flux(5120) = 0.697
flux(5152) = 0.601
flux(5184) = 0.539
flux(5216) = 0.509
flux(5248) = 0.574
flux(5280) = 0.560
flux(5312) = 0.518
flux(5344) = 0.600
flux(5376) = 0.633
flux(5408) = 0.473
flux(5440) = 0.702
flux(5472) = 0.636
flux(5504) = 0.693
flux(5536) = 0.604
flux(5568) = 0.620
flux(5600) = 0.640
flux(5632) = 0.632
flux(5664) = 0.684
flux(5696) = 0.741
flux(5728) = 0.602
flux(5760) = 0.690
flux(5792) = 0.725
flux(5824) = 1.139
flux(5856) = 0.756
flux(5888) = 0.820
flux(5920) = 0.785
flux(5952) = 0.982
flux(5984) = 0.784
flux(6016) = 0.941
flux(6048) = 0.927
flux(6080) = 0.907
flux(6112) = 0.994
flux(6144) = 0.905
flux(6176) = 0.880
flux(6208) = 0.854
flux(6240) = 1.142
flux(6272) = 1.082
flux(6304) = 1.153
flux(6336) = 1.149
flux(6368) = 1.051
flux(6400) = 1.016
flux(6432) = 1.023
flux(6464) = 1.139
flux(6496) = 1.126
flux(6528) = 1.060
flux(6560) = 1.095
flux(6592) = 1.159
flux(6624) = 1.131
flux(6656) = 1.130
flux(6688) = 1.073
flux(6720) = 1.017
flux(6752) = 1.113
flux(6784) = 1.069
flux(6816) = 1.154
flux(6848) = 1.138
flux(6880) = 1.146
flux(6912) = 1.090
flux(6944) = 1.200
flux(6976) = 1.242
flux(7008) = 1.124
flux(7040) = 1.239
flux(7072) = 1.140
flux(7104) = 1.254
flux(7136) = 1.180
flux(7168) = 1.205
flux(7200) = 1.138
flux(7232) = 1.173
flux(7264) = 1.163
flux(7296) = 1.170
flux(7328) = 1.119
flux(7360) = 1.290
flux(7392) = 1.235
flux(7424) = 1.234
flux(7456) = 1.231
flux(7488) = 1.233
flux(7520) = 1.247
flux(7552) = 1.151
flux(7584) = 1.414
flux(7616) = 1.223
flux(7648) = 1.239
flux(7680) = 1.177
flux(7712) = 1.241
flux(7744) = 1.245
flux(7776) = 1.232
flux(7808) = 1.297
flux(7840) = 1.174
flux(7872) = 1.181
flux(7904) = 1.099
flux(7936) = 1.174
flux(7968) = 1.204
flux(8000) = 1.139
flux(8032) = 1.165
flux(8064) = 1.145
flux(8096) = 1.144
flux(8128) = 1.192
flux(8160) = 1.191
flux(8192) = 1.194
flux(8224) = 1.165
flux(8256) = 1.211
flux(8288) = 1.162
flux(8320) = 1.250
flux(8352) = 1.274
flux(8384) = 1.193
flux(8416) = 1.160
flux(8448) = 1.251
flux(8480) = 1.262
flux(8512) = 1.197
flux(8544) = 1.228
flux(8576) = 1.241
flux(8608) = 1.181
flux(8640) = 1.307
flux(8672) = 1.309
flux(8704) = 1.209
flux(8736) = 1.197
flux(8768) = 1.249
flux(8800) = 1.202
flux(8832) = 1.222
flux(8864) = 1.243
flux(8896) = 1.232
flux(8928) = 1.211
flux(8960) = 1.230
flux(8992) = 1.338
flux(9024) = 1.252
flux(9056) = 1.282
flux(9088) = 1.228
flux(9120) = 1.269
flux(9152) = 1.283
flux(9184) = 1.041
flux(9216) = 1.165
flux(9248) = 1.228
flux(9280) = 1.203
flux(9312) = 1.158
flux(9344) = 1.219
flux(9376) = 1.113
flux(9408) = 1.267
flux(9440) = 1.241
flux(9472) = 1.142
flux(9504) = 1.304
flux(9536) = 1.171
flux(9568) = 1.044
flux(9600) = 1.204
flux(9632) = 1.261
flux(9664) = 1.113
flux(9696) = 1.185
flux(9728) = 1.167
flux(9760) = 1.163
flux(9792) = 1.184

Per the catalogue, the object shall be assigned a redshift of 0.56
